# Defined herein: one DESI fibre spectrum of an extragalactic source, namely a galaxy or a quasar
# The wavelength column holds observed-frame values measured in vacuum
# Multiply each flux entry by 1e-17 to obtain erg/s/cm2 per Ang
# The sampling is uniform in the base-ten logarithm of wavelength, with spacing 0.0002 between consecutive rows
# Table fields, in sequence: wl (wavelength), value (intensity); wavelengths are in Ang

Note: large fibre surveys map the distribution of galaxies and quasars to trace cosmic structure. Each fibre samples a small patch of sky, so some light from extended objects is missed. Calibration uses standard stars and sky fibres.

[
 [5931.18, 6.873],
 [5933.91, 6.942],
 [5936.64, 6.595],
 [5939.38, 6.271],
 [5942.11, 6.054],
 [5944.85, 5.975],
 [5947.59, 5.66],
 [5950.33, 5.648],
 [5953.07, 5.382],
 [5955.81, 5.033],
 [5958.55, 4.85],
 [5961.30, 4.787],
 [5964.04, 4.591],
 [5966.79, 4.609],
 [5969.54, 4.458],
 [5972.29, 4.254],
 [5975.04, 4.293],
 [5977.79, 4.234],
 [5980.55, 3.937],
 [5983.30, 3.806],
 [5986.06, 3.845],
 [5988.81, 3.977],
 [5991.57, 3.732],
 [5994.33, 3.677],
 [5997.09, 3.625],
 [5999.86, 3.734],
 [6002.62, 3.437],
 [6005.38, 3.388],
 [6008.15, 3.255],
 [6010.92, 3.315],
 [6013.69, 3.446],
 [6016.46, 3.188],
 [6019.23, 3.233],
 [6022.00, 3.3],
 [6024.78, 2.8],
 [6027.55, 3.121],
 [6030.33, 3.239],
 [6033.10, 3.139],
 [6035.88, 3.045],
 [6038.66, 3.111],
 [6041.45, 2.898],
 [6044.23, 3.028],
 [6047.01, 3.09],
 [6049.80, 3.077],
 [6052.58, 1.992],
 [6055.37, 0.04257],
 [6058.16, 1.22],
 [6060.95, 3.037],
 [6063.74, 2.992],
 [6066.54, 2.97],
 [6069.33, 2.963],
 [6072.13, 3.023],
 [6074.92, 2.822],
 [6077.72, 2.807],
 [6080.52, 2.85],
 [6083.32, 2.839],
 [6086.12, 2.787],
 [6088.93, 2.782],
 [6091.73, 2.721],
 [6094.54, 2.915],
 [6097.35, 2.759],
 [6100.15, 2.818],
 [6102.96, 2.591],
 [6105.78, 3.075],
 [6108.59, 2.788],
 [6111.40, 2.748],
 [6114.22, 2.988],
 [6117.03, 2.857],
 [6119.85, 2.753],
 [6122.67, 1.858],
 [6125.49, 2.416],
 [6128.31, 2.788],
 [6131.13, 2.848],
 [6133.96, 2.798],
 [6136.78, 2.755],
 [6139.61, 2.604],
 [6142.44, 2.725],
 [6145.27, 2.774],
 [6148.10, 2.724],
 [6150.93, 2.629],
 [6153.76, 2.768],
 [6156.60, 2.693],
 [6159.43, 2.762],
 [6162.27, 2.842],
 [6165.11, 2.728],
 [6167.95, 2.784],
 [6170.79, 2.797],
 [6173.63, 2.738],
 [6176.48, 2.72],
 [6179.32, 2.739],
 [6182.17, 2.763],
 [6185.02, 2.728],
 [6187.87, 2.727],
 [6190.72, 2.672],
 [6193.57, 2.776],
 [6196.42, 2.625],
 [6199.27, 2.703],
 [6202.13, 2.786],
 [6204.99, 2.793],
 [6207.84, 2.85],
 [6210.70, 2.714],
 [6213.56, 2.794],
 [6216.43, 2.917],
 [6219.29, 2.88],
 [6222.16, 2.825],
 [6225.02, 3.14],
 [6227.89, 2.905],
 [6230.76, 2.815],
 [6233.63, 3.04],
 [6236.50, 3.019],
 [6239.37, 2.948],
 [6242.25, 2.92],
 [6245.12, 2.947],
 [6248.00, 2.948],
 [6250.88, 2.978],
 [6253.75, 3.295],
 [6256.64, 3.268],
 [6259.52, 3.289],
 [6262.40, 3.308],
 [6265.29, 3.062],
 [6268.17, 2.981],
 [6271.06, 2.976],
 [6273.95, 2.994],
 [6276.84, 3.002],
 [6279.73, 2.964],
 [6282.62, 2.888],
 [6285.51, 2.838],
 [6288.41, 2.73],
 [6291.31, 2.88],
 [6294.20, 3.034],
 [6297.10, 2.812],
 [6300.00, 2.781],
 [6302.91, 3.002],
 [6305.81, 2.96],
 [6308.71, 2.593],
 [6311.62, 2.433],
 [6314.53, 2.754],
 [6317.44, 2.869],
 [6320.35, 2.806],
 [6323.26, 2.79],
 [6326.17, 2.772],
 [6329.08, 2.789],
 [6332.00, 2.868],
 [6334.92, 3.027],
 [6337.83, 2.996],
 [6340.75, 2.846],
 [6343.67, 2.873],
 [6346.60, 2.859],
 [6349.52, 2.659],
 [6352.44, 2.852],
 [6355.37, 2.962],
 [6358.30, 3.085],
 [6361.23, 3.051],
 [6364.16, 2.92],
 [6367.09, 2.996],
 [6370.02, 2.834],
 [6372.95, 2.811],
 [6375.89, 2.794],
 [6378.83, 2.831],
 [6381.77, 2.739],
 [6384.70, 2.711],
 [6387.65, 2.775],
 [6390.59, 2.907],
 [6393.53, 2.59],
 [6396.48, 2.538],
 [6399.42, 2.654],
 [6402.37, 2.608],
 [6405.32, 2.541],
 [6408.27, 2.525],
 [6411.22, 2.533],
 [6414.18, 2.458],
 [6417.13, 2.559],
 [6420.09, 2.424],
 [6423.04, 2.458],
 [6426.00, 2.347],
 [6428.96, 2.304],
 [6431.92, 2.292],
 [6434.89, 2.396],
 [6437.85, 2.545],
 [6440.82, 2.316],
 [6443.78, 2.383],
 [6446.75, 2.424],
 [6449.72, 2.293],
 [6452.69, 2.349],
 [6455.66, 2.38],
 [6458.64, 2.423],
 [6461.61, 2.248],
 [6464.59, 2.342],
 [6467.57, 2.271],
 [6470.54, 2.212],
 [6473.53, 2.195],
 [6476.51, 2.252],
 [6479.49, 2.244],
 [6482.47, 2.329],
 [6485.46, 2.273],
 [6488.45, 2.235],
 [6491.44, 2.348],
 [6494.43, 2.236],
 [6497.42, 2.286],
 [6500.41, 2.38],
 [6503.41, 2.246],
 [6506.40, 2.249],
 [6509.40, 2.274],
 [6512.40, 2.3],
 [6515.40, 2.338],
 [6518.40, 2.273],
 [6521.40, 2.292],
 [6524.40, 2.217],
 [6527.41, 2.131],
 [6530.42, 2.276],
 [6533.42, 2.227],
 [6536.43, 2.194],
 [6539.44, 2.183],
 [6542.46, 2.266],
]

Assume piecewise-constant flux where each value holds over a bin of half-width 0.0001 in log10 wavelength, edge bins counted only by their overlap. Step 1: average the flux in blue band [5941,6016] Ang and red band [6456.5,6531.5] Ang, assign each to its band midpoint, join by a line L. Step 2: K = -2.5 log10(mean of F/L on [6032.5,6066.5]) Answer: 0.495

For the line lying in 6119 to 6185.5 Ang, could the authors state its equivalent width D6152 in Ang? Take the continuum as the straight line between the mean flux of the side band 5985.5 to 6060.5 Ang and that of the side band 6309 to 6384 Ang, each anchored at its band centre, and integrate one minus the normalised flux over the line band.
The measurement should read 6.2 Ang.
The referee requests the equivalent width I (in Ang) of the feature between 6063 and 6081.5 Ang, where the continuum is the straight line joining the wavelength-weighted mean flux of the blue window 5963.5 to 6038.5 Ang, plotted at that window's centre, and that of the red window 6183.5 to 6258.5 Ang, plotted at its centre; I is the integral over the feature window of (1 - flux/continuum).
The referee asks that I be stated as 2.6 Ang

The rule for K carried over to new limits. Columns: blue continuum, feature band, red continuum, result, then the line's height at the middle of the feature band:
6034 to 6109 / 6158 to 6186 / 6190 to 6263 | 0.035 mag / 2.85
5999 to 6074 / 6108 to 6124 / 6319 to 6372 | 0.097 mag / 2.91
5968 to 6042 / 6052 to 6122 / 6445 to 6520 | 0.248 mag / 3.33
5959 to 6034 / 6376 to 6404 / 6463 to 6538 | -0.050 mag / 2.59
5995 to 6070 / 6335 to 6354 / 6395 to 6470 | -0.130 mag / 2.54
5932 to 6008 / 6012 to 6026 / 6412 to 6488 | 0.357 mag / 4.45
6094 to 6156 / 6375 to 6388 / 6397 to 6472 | -0.125 mag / 2.47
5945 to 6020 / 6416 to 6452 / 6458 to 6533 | 0.047 mag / 2.5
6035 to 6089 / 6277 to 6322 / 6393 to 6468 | -0.128 mag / 2.51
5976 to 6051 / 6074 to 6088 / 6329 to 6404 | 0.168 mag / 3.29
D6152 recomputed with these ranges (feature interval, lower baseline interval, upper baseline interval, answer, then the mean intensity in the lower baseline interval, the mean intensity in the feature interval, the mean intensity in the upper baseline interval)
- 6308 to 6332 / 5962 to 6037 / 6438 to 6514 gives 0.1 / 3.67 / 2.74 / 2.3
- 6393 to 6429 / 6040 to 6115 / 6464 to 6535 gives -2.3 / 2.69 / 2.51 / 2.27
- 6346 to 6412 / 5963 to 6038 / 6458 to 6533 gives -4.5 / 3.64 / 2.77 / 2.27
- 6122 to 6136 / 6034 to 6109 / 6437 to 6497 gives 0.3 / 2.71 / 2.59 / 2.31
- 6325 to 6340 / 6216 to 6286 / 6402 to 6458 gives -0.8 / 3.01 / 2.89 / 2.42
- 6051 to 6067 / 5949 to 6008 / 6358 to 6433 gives 7.8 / 4.23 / 2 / 2.66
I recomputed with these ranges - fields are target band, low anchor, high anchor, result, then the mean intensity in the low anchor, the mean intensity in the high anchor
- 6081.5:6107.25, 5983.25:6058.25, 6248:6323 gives 2.2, 3.12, 2.94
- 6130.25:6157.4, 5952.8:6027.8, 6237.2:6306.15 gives 5.4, 3.89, 2.99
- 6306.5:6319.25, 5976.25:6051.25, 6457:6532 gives 0.1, 3.4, 2.27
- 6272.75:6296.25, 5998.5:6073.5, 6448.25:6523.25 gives -3.1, 2.93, 2.29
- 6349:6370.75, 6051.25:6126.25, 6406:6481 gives -4.6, 2.61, 2.37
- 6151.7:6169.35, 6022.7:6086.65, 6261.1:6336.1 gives 0.3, 2.74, 2.88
